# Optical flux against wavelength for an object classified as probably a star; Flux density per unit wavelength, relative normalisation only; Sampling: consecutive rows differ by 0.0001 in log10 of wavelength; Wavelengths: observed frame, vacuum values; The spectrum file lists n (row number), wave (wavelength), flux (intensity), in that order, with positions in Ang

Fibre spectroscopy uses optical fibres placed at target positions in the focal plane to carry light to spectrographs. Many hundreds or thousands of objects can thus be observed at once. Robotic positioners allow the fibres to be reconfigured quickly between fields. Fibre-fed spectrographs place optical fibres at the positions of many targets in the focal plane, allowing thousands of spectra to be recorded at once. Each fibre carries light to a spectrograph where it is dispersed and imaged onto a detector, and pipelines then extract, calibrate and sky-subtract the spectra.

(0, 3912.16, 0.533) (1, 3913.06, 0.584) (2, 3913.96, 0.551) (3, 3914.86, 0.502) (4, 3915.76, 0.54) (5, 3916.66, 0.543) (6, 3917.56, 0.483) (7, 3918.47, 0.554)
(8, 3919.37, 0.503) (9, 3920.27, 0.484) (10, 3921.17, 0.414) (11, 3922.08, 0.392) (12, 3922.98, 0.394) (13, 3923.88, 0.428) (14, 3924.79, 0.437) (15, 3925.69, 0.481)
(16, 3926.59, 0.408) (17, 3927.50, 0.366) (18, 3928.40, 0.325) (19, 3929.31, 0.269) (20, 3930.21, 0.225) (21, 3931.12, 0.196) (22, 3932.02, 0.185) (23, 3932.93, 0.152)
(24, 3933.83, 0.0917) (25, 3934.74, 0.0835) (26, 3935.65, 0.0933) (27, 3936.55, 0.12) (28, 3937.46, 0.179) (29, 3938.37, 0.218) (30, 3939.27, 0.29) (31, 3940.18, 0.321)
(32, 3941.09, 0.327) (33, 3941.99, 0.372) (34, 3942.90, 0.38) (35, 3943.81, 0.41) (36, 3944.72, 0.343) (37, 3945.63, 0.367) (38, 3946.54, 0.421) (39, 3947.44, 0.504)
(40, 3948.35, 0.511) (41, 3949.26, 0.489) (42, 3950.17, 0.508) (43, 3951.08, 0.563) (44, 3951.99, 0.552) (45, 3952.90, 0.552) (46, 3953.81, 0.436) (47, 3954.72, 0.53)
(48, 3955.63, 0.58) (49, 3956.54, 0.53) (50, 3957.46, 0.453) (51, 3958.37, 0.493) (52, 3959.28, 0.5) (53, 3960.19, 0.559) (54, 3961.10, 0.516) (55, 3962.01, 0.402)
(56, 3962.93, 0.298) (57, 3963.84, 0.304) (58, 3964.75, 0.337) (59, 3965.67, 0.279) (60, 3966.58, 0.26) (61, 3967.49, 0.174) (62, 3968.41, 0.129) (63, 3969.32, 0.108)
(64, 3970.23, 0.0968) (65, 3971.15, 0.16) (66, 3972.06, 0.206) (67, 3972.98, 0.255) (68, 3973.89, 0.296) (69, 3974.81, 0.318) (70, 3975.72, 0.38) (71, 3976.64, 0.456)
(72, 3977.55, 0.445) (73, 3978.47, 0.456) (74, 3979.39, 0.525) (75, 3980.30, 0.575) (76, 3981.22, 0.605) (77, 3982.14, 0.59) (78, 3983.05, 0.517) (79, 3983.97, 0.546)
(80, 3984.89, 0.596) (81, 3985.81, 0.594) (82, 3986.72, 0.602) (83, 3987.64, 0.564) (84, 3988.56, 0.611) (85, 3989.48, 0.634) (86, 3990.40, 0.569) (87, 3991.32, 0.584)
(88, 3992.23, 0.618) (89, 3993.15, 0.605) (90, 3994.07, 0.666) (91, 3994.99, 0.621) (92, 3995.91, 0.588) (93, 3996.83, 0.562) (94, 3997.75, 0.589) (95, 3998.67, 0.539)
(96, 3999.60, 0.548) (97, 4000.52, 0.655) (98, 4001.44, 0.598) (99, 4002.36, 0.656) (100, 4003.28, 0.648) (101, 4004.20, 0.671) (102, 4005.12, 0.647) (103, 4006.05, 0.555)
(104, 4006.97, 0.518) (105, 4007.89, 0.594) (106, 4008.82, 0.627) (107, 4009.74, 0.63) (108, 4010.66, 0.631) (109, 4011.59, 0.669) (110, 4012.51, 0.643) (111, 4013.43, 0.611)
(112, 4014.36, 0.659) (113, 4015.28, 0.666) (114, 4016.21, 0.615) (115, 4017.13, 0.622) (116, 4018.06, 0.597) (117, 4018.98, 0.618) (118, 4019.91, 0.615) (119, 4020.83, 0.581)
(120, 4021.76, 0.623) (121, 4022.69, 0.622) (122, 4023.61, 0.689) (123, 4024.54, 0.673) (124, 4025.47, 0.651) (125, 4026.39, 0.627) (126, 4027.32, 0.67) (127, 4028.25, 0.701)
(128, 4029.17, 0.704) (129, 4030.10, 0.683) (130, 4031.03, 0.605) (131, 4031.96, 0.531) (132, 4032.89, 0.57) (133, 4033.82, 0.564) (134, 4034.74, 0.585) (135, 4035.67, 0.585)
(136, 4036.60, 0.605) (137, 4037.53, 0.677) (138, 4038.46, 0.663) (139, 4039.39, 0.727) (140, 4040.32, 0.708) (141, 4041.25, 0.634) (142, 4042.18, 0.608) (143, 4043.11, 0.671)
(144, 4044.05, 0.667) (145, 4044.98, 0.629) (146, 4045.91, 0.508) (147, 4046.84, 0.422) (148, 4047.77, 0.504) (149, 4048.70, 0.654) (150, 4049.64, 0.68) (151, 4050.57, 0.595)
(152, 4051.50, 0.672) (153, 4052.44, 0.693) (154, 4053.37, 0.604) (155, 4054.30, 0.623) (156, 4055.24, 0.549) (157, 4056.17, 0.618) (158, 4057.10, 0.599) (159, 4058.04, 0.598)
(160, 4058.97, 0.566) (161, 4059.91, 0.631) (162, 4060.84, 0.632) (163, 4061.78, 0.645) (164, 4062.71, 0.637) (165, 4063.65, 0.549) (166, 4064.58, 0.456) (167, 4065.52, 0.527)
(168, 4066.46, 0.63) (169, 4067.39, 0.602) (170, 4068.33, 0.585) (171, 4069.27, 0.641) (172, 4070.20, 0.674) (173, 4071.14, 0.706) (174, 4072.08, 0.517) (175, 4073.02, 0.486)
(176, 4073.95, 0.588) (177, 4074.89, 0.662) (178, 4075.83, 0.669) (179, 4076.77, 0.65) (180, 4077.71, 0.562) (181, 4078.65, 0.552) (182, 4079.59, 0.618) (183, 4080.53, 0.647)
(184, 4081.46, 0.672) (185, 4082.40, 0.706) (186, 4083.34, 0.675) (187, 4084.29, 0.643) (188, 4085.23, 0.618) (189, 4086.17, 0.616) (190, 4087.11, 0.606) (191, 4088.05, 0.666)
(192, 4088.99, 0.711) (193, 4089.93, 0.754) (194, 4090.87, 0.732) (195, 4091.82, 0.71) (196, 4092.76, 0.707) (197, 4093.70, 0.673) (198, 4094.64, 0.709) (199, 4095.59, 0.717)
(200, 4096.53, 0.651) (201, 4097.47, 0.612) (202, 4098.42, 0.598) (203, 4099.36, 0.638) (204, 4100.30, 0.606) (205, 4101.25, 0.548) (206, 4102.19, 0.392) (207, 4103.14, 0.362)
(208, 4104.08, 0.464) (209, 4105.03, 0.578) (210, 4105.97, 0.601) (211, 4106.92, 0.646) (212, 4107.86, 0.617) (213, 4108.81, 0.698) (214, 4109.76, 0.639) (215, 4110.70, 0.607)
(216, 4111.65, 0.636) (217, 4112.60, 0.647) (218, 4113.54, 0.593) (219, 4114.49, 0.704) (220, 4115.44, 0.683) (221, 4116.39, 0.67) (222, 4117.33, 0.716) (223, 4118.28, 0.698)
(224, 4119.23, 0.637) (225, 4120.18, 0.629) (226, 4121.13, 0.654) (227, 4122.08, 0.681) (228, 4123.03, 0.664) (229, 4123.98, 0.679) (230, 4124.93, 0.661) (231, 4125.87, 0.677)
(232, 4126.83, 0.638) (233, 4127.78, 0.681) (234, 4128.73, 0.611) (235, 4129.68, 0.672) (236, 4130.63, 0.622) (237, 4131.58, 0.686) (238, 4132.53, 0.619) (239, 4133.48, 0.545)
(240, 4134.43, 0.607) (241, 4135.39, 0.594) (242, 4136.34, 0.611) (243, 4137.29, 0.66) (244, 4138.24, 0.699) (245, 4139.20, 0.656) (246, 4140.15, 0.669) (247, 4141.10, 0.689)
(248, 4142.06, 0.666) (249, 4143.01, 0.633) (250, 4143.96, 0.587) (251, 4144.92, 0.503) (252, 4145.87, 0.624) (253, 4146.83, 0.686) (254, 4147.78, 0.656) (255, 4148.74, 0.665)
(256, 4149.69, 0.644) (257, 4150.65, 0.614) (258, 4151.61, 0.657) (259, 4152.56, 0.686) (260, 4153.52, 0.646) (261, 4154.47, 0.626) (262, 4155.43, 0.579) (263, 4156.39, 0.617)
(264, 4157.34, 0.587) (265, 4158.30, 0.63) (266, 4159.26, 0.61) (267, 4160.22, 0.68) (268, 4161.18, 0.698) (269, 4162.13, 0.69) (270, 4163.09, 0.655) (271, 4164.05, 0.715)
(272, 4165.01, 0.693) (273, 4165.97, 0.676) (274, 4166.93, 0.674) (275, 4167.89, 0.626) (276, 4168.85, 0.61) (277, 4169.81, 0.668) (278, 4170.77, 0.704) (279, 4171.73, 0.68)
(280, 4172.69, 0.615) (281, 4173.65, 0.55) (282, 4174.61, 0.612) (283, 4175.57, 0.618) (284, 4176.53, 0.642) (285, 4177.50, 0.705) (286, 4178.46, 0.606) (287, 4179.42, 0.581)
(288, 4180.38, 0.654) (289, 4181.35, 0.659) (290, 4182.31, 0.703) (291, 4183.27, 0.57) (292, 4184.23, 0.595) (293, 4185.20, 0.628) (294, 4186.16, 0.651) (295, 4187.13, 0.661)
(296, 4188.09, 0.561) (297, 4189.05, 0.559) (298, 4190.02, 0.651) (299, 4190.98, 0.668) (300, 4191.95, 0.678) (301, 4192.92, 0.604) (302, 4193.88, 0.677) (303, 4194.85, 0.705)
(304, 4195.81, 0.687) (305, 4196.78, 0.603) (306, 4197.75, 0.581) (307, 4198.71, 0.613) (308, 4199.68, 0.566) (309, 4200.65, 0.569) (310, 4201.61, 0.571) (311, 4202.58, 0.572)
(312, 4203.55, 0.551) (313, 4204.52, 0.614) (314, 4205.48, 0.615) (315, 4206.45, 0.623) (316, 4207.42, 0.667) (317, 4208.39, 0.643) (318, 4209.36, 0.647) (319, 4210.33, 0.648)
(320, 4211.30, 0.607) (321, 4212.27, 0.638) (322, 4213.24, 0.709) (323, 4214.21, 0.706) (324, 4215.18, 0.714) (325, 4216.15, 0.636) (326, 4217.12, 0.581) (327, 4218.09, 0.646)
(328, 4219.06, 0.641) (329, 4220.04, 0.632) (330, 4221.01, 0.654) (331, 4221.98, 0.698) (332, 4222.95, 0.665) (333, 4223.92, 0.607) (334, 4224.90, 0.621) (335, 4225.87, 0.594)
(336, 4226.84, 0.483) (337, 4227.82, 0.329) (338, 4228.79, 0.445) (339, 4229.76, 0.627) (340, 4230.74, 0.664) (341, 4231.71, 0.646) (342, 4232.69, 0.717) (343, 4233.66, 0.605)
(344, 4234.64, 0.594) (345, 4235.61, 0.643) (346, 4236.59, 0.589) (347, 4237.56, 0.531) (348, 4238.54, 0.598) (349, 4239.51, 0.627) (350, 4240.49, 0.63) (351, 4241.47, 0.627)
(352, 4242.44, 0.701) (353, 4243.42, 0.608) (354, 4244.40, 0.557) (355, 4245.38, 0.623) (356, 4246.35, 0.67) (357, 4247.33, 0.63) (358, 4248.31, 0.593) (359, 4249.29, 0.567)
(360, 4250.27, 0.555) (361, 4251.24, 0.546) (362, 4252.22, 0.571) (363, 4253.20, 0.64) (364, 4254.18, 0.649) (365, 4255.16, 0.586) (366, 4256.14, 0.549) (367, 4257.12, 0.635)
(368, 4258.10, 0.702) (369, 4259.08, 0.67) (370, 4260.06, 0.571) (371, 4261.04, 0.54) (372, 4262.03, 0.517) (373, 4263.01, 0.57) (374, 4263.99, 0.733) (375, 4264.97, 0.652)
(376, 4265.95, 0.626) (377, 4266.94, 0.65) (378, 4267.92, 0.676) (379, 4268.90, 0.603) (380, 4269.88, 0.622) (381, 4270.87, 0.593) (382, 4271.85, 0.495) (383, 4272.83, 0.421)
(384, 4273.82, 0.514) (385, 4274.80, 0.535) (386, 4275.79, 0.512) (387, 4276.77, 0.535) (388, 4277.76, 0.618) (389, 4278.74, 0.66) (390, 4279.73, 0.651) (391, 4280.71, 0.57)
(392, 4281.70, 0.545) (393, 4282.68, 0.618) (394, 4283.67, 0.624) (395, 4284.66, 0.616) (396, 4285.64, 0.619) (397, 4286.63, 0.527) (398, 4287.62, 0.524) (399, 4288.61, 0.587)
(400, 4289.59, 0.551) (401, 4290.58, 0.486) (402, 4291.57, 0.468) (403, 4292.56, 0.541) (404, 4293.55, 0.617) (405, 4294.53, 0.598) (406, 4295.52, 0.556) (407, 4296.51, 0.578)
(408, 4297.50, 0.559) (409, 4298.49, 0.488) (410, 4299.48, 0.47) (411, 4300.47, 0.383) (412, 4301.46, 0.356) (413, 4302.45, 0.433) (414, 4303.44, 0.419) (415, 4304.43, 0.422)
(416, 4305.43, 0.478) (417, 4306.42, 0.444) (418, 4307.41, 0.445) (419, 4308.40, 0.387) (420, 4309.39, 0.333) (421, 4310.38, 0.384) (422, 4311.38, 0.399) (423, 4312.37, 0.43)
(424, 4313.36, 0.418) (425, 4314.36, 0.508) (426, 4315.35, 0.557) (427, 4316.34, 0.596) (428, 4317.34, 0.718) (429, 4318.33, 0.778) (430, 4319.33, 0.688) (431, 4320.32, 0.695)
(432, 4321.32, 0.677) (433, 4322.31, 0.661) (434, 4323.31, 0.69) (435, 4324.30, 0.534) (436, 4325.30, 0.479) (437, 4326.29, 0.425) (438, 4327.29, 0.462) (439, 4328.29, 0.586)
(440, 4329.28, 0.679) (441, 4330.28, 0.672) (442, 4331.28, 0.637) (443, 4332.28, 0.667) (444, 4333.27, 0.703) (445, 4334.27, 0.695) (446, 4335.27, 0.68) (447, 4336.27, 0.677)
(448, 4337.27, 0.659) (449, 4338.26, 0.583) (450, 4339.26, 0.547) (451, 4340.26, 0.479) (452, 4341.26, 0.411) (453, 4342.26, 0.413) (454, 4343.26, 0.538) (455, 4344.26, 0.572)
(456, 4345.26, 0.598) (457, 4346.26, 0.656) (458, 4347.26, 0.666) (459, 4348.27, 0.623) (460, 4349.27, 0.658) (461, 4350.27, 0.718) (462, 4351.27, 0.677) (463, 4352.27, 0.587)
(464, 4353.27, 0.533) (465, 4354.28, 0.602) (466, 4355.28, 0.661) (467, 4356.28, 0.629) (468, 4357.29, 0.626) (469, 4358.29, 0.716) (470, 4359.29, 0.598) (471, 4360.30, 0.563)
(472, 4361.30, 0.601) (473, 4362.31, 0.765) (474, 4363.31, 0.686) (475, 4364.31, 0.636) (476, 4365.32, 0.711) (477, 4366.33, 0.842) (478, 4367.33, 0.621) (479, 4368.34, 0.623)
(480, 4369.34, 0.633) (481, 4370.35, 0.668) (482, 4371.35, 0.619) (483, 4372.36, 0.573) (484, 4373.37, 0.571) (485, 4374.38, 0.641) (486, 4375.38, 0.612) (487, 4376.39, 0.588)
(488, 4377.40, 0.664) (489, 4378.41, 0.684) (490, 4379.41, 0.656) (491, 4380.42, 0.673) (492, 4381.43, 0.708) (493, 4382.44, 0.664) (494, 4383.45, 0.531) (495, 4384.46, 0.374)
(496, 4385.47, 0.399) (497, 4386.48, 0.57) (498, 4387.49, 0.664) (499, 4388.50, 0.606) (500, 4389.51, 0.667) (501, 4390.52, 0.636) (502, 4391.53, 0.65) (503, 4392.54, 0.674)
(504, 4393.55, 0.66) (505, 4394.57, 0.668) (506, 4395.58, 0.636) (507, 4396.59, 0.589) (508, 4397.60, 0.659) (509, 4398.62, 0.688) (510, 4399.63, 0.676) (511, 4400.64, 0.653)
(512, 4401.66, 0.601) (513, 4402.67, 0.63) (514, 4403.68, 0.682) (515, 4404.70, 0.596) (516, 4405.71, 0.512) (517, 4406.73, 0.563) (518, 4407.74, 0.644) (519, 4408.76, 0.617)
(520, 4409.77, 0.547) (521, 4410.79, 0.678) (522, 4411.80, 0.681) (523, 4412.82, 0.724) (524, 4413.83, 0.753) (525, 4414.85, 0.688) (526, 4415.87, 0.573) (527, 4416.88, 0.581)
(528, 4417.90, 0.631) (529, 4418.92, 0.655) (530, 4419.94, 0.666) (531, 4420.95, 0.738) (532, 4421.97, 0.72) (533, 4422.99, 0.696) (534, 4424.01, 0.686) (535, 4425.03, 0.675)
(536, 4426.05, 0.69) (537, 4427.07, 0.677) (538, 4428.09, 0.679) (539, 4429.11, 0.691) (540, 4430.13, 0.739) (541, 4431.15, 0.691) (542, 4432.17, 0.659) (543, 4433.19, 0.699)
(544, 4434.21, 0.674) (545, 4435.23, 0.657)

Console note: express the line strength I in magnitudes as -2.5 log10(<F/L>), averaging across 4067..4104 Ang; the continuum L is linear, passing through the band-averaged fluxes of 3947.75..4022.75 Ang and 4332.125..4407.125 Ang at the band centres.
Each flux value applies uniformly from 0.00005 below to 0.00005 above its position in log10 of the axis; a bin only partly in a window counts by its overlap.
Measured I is -0.16 mag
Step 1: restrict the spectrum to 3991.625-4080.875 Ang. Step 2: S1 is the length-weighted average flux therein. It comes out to 0.615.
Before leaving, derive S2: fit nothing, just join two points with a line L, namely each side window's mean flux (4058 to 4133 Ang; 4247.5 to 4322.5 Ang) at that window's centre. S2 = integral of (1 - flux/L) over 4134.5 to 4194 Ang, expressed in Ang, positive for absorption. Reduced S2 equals -3.6 Ang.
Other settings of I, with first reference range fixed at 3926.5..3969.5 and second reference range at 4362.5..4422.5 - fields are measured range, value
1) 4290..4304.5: 0.17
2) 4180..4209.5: -0.22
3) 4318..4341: -0.04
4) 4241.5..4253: -0.12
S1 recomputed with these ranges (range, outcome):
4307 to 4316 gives 0.432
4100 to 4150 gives 0.629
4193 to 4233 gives 0.619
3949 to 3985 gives 0.412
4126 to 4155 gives 0.639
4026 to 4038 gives 0.624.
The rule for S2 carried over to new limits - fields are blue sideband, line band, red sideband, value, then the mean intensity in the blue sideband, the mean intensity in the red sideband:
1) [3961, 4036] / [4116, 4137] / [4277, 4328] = -4.46 Ang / 0.534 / 0.535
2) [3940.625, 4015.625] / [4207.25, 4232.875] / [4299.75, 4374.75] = -3.24 Ang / 0.493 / 0.582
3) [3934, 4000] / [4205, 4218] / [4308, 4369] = -2.55 Ang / 0.429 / 0.601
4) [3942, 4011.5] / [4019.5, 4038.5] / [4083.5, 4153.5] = -3.03 Ang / 0.486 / 0.639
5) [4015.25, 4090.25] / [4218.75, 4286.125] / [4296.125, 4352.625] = -3.13 Ang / 0.622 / 0.556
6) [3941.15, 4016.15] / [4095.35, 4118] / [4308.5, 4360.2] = -3.42 Ang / 0.495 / 0.59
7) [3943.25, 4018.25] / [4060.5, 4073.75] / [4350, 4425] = -1.52 Ang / 0.502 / 0.638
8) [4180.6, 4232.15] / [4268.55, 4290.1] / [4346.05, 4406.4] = 1.93 Ang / 0.621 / 0.632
